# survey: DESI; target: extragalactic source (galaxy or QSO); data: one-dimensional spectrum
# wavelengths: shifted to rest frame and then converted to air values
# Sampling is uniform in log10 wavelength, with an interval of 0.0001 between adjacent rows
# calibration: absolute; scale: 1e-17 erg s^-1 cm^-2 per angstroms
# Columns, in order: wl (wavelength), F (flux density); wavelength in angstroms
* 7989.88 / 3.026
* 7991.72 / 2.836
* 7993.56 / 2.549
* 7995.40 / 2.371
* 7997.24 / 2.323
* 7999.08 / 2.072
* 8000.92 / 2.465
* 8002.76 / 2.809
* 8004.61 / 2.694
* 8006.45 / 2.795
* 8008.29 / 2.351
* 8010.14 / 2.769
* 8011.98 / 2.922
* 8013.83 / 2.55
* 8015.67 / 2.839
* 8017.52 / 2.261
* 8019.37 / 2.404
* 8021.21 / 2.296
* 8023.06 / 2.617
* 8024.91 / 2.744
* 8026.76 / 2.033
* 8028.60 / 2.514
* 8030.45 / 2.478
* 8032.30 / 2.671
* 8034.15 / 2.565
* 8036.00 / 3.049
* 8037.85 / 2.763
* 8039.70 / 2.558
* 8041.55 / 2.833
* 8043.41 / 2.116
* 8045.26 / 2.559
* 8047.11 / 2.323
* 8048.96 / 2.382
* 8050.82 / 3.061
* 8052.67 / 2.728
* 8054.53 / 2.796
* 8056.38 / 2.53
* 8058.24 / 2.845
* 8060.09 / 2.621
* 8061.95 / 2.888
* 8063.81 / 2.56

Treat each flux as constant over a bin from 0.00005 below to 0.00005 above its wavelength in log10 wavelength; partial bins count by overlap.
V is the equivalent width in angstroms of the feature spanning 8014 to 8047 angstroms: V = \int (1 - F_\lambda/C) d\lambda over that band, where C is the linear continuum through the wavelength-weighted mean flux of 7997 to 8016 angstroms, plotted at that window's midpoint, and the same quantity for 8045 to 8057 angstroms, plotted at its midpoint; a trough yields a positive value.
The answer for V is 1.0 angstroms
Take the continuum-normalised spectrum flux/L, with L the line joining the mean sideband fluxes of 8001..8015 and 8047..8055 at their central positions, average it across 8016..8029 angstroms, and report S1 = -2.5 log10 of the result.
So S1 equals 0.11 mag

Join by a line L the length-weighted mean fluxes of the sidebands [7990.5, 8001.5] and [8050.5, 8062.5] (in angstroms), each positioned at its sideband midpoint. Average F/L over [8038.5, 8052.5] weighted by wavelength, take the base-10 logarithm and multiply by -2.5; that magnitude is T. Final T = 0.06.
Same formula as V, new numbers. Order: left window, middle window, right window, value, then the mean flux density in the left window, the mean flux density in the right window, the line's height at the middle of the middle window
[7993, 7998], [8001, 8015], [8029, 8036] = -1.2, 2.41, 2.63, 2.48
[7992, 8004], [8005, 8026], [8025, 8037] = -0.6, 2.46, 2.57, 2.52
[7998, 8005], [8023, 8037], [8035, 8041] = 0.7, 2.49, 2.79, 2.73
